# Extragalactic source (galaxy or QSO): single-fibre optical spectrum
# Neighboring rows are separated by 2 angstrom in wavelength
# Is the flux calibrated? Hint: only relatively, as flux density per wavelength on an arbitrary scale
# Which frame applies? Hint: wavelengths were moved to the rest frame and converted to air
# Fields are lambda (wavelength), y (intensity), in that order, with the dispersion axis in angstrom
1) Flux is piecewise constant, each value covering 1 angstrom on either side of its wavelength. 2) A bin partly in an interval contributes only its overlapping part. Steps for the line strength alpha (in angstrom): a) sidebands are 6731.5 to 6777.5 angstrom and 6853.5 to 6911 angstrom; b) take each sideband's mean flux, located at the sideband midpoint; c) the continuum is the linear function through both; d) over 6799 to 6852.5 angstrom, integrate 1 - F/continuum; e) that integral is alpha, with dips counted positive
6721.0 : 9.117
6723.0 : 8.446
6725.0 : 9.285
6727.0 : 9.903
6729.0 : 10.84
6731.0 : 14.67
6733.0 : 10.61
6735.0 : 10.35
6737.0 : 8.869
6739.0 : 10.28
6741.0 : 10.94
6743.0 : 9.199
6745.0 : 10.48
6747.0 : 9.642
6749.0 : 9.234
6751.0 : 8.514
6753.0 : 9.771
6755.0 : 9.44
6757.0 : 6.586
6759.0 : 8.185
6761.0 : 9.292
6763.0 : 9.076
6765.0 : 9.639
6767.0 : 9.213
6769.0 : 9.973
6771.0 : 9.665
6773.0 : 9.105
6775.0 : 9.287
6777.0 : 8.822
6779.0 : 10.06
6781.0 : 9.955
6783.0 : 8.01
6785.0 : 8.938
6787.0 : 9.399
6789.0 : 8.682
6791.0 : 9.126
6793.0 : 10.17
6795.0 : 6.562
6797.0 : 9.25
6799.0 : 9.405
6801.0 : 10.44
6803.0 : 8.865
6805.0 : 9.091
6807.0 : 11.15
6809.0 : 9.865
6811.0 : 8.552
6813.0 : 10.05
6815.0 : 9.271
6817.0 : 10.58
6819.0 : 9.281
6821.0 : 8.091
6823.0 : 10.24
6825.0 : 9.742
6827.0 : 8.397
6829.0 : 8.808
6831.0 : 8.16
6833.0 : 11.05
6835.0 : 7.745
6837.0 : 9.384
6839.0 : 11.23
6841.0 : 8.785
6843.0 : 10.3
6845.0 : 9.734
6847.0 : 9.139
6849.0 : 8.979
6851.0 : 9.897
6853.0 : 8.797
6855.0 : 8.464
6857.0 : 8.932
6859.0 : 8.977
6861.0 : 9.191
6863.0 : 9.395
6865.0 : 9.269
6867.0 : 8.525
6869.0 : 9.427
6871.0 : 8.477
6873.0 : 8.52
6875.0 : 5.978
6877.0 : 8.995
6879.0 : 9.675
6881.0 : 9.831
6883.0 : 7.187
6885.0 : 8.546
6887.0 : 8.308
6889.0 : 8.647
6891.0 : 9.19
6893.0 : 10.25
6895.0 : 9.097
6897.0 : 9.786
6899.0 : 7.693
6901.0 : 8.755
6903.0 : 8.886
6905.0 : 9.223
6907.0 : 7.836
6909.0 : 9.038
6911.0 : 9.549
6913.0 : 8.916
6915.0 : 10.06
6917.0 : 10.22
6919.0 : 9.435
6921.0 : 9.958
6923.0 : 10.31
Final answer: -2.3 angstrom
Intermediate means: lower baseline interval 9.46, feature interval 9.49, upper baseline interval 8.8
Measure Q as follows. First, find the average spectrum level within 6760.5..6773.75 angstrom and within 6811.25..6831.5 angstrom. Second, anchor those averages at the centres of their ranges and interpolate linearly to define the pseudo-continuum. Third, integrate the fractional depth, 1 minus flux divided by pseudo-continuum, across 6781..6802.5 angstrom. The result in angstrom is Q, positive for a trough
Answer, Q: 0.7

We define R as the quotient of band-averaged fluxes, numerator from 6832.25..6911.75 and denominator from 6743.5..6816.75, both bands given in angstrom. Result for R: 1.0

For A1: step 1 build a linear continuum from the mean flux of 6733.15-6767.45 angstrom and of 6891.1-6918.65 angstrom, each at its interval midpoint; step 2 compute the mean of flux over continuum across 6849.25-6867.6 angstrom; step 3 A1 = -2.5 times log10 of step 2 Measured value 0.02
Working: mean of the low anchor 9.37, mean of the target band 9.06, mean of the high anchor 9.18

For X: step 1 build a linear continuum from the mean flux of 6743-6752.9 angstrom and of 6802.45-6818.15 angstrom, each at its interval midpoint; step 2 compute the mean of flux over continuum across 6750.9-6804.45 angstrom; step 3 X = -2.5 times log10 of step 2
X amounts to 0.056 mag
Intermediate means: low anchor 9.47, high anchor 9.7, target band 9.1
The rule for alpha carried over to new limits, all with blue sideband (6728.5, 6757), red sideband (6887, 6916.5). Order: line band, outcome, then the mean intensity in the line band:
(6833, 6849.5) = -0.1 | 9.52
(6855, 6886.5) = 1.9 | 8.71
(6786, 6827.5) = 1.3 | 9.35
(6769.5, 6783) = 0.6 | 9.39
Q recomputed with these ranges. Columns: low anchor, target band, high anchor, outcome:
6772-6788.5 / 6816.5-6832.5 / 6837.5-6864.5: 0.21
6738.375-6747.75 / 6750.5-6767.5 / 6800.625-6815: 1.94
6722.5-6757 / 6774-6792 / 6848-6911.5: 0.88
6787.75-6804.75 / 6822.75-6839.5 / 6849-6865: -0.44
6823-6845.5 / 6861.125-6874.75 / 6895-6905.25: 0.52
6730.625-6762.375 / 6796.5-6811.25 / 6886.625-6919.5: -0.29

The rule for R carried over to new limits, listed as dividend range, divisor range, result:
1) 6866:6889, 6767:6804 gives 0.92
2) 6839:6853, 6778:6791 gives 1.04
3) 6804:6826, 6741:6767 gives 1.05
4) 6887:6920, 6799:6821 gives 0.95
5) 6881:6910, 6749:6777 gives 0.97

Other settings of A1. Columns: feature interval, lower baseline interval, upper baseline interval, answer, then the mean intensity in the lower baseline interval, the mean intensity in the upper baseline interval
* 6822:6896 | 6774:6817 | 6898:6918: 0.01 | 9.31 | 9.02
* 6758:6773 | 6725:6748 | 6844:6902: 0.10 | 10.5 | 8.88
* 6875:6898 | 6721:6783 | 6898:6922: 0.03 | 9.61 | 9.13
